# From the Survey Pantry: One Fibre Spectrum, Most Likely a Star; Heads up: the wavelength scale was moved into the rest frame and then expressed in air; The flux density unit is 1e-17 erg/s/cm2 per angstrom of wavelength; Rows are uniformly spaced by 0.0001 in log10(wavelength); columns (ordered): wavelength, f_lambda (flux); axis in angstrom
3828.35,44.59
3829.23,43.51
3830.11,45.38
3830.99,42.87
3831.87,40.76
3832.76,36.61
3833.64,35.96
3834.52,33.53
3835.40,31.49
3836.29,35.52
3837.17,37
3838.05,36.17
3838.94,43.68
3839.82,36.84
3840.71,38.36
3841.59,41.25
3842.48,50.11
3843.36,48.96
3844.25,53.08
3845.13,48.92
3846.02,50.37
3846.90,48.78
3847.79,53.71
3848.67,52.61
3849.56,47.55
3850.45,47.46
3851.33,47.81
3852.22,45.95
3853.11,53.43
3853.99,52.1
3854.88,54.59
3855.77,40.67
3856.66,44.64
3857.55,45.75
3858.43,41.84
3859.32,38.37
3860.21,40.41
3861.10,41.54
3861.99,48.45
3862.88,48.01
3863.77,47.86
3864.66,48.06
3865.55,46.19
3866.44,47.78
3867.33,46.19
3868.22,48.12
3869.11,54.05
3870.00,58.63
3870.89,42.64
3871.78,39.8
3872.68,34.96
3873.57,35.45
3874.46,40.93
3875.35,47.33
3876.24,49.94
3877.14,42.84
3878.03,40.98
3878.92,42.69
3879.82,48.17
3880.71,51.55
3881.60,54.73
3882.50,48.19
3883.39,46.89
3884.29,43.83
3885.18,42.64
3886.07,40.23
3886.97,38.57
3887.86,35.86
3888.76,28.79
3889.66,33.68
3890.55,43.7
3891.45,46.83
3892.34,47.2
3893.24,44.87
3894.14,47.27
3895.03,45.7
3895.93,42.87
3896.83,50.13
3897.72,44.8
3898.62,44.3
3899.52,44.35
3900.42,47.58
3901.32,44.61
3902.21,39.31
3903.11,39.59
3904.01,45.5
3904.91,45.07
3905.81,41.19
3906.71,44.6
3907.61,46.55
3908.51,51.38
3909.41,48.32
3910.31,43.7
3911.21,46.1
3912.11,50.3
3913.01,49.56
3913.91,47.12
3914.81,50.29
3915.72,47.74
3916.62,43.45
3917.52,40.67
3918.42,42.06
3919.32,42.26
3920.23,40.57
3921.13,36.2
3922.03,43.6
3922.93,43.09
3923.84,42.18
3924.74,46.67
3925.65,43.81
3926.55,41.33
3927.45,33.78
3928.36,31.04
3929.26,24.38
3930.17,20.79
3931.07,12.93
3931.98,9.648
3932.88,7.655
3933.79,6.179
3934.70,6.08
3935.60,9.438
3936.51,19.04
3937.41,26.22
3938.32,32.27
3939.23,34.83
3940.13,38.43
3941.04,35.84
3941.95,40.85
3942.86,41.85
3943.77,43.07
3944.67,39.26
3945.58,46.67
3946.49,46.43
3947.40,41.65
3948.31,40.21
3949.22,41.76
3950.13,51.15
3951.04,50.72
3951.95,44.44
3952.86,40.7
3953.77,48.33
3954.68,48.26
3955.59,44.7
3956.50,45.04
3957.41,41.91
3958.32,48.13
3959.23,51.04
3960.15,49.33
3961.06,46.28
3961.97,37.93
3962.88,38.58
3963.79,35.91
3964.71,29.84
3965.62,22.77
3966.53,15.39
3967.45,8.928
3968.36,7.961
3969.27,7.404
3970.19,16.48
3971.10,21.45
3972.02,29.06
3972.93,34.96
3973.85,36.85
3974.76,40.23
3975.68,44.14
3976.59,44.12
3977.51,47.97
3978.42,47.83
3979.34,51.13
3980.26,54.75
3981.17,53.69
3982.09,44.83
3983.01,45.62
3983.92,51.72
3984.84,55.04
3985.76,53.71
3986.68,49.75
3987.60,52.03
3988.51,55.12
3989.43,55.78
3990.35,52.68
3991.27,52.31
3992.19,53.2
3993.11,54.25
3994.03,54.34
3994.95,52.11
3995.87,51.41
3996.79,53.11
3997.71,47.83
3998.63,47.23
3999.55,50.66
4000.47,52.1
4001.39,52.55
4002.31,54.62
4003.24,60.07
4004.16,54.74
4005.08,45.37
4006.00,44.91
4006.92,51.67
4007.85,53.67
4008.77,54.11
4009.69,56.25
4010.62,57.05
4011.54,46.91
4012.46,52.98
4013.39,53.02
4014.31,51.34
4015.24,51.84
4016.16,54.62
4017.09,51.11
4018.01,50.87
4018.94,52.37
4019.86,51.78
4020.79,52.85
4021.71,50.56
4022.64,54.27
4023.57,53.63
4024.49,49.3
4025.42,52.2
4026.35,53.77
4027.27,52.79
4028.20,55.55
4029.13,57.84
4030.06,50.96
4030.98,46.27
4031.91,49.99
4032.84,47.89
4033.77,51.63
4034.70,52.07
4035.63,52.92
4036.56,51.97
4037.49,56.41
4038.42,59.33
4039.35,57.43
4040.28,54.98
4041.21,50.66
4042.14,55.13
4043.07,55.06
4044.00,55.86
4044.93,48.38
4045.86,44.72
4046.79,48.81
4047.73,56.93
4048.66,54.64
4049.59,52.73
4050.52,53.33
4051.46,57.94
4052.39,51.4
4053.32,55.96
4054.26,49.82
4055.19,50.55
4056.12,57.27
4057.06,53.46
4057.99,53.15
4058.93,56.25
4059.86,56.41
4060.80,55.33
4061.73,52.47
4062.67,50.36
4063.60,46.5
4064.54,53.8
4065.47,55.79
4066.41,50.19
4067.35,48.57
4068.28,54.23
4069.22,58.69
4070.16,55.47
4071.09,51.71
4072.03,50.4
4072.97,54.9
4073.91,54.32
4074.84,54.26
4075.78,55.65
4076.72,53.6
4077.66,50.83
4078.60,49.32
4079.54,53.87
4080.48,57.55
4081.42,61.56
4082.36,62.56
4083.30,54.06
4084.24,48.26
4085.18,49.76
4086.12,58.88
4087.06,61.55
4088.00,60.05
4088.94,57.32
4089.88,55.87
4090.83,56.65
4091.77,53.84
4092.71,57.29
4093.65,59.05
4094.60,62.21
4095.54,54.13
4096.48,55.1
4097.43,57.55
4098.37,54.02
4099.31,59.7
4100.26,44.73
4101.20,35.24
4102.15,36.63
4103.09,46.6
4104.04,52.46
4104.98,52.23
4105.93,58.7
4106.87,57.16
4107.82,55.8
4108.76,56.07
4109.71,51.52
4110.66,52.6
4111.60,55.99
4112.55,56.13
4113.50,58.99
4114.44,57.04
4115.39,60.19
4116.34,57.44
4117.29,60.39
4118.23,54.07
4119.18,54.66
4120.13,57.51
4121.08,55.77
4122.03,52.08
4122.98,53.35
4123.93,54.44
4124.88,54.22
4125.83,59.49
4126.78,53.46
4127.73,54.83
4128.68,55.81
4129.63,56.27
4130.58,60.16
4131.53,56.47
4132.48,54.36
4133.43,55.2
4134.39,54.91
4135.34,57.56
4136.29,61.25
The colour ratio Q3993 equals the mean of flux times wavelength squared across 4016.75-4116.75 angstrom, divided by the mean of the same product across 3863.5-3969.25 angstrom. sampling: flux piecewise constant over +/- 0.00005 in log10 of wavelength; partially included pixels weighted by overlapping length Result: 1.45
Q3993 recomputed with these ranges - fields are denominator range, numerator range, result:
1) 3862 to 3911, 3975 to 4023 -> 1.22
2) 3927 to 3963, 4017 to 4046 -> 1.55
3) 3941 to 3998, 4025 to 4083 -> 1.30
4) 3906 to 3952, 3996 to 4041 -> 1.47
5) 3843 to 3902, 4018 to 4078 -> 1.27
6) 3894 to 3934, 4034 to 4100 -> 1.47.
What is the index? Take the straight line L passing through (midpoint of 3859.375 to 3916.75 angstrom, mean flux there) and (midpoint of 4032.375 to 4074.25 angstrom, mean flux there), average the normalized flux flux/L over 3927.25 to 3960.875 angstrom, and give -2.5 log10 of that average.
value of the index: 0.338 mag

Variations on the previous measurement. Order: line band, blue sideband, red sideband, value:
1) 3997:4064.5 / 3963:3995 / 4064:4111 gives -0.12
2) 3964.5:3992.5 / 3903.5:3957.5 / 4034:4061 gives 0.13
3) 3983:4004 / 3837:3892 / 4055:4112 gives -0.05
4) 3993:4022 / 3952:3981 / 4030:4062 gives -0.15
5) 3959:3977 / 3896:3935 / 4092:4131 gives 0.37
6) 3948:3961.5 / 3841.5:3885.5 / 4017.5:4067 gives 0.08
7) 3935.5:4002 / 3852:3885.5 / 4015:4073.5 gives 0.19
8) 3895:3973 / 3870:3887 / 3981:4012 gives 0.27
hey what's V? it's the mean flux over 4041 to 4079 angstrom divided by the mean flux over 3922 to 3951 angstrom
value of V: 1.6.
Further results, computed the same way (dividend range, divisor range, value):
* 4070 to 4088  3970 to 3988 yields 1.24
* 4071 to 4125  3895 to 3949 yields 1.43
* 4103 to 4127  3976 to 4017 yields 1.07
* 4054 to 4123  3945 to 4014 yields 1.21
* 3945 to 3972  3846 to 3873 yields 0.78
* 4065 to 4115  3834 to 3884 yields 1.20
